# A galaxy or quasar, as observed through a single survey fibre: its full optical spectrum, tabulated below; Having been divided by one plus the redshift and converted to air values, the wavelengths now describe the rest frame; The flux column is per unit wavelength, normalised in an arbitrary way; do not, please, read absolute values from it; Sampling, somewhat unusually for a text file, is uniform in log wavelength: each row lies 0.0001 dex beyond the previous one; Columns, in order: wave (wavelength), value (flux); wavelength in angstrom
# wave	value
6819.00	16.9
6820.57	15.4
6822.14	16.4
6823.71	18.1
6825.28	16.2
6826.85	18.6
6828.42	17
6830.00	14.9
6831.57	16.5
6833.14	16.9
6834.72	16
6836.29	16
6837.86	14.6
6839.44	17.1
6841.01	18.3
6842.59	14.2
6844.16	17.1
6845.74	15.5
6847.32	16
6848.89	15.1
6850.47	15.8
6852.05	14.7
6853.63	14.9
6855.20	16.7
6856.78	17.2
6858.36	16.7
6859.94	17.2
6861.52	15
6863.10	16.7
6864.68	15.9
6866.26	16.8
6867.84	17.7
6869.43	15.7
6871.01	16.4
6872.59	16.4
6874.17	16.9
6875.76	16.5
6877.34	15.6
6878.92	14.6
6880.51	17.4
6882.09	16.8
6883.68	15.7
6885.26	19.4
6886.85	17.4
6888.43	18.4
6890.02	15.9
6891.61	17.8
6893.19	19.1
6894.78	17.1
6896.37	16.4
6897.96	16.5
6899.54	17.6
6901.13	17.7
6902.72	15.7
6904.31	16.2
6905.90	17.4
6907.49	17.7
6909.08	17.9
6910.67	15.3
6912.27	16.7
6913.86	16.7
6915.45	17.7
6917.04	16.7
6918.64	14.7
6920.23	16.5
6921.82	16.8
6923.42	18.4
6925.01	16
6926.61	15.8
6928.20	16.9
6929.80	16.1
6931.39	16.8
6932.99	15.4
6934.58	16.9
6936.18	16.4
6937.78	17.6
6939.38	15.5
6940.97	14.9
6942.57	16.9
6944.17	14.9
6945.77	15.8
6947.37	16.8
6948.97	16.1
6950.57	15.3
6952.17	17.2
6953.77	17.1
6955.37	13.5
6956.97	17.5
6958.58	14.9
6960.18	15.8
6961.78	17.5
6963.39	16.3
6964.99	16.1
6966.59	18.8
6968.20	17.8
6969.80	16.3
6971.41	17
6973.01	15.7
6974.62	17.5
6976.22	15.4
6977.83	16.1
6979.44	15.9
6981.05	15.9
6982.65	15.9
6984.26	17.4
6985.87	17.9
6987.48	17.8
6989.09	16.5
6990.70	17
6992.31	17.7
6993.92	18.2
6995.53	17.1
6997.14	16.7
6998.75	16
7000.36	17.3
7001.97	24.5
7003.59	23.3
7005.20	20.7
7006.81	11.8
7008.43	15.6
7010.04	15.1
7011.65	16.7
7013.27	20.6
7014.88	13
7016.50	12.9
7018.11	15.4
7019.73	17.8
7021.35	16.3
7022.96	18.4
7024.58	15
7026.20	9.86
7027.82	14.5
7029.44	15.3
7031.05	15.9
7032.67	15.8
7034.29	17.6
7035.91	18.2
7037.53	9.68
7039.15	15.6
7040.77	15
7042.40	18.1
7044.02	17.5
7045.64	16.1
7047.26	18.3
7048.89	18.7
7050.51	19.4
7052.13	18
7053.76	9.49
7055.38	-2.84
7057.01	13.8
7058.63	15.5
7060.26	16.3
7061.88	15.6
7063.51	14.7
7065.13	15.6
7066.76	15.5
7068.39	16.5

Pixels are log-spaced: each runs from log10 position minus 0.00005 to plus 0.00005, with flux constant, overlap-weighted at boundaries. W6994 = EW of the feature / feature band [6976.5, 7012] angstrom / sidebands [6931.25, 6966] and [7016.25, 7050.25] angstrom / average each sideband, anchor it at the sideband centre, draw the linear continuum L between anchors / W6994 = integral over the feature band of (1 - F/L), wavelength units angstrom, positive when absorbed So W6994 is -2.8 angstrom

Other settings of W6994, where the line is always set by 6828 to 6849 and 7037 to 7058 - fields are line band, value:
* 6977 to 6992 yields -1.8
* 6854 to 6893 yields -2.2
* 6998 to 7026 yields -4.2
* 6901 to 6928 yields -2.1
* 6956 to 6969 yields -1.4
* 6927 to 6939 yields -0.9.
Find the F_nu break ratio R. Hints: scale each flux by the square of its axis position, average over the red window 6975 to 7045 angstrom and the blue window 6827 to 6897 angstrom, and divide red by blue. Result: 1.04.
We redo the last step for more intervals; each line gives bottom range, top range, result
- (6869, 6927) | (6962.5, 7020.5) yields 1.04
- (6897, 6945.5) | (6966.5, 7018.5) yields 1.05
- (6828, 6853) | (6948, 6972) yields 1.07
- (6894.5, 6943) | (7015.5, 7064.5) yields 0.94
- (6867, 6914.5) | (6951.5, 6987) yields 1.00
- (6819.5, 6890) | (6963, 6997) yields 1.07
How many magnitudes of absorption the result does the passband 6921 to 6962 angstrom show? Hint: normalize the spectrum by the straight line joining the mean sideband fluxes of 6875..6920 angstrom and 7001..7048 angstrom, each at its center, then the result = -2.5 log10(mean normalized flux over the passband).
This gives 0.03 mag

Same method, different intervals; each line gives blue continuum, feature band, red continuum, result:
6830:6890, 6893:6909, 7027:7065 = -0.07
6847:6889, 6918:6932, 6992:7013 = 0.04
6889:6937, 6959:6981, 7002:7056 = -0.02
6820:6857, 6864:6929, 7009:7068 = -0.06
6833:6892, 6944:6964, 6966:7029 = 0.04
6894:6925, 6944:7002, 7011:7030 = -0.05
